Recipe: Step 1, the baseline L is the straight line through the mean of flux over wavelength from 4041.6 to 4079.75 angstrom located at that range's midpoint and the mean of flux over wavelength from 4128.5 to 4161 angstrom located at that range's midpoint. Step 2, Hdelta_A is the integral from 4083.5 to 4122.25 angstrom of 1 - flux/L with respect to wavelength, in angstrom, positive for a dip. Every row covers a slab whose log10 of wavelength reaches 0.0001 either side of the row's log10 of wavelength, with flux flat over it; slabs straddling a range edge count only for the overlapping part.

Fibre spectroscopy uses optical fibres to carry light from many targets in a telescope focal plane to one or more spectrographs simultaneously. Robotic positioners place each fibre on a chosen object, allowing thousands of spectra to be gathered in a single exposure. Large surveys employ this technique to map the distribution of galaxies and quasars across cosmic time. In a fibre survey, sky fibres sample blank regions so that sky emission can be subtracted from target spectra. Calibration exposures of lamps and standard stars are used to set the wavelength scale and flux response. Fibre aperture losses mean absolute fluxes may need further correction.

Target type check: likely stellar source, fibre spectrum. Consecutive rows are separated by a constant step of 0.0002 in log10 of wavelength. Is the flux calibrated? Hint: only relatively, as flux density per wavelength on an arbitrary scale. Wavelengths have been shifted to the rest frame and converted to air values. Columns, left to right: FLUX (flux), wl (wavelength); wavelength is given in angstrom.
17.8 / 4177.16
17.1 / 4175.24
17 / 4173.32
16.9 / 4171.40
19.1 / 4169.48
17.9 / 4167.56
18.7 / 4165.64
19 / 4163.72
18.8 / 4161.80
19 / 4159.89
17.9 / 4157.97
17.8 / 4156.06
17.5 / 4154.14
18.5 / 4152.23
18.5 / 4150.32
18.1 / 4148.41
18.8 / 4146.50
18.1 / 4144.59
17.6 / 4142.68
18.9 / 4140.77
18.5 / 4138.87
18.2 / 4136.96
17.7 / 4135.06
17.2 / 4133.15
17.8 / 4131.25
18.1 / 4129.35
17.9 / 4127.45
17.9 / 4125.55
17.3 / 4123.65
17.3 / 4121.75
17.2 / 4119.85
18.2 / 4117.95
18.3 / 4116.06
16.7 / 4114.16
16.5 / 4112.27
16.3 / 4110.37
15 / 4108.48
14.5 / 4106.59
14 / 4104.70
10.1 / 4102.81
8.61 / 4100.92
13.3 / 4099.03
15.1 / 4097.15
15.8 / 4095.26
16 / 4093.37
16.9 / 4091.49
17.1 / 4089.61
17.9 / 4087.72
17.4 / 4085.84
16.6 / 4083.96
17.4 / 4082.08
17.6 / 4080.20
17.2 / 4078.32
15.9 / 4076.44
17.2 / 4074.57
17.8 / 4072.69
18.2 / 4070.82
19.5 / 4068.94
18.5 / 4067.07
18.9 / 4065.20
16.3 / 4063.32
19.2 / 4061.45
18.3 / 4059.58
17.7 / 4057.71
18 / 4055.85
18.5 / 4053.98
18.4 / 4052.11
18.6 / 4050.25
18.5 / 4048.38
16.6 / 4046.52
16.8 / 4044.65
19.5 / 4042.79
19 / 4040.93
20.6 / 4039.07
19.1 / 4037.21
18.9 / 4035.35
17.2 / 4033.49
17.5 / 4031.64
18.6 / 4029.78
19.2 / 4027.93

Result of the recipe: 5.2 angstrom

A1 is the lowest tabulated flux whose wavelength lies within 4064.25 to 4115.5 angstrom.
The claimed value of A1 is 8.61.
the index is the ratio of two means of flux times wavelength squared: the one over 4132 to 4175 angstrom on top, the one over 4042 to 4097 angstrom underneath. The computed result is 1.07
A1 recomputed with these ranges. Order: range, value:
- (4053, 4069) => 16.3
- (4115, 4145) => 17.2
